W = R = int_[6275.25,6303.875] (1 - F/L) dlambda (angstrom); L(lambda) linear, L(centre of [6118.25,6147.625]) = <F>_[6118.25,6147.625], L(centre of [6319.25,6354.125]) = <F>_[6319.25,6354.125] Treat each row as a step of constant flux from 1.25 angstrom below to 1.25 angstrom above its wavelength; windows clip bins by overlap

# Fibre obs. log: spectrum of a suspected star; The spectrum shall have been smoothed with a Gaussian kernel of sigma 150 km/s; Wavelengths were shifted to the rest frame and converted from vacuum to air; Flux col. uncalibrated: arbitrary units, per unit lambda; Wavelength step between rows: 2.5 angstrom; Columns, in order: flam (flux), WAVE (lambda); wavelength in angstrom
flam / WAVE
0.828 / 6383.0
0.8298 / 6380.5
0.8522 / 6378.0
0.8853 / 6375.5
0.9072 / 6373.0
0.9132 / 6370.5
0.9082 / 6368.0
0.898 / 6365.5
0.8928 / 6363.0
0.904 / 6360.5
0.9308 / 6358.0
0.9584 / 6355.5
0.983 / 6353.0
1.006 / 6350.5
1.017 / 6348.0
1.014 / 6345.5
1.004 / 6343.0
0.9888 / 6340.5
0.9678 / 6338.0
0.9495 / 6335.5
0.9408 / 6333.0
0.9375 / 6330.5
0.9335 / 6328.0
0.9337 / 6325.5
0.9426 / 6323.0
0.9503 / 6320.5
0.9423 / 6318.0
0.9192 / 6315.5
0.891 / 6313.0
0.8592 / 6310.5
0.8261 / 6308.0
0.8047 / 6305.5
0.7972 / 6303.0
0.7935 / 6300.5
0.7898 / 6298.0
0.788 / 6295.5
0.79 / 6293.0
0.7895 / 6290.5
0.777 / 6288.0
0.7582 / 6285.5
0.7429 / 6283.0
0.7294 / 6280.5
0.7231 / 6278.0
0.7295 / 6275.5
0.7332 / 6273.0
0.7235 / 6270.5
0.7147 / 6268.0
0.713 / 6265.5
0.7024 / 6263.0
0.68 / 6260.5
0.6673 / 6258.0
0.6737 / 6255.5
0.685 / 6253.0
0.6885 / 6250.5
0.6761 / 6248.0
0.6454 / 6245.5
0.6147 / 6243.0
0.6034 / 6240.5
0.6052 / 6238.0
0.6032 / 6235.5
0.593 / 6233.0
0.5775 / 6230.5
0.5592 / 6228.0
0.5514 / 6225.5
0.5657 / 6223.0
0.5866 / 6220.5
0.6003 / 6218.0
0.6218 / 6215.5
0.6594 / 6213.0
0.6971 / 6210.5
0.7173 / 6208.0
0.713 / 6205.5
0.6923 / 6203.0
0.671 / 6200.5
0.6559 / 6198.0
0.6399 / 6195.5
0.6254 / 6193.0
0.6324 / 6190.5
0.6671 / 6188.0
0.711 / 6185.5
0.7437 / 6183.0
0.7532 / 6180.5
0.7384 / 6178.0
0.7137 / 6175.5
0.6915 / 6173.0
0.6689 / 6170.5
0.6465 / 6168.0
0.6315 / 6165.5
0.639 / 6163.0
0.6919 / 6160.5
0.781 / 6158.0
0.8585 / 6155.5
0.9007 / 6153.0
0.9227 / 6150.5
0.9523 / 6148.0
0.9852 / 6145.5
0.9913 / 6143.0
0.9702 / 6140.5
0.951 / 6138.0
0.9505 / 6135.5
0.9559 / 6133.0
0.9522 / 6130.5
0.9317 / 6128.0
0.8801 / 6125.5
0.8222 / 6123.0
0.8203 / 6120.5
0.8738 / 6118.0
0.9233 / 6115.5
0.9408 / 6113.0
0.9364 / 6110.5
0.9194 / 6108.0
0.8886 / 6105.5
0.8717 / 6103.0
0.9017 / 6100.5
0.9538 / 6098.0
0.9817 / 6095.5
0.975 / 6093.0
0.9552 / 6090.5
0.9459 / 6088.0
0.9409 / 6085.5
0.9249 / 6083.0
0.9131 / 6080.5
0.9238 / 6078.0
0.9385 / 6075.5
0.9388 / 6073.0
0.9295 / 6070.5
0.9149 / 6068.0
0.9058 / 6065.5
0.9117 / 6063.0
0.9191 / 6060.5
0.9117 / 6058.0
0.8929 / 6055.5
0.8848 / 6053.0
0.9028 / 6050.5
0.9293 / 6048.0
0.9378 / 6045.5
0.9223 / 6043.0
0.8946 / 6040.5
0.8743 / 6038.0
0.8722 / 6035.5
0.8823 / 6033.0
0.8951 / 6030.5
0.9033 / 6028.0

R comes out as 5.7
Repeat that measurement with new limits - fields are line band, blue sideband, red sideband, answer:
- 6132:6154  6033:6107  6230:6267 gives -3.9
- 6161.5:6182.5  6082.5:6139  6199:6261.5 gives 2.4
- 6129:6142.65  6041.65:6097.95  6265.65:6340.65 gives -0.9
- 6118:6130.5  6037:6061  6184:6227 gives -1.5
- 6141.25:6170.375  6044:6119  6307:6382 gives 3.5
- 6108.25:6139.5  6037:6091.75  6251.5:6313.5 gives -1.4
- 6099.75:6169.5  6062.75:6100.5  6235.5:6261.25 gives -2.2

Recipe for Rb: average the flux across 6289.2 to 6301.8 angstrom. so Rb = 0.79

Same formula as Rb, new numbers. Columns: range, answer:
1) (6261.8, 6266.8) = 0.708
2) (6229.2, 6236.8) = 0.591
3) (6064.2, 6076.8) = 0.925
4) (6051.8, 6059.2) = 0.896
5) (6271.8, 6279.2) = 0.729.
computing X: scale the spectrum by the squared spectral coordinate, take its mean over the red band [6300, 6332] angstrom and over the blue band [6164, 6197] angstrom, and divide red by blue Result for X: 1.36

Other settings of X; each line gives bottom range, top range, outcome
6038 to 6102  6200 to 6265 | 0.73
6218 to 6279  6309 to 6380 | 1.48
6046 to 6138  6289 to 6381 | 1.06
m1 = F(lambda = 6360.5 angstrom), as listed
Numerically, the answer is 0.904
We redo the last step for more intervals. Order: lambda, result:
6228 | 0.5592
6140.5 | 0.9702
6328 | 0.9335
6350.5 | 1.006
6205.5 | 0.713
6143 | 0.9913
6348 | 1.017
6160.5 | 0.6919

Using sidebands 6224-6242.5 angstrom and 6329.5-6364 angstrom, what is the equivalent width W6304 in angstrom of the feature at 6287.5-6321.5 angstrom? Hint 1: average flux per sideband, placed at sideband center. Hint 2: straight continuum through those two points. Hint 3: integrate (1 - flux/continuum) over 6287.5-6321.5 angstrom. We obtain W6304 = -0.5 angstrom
